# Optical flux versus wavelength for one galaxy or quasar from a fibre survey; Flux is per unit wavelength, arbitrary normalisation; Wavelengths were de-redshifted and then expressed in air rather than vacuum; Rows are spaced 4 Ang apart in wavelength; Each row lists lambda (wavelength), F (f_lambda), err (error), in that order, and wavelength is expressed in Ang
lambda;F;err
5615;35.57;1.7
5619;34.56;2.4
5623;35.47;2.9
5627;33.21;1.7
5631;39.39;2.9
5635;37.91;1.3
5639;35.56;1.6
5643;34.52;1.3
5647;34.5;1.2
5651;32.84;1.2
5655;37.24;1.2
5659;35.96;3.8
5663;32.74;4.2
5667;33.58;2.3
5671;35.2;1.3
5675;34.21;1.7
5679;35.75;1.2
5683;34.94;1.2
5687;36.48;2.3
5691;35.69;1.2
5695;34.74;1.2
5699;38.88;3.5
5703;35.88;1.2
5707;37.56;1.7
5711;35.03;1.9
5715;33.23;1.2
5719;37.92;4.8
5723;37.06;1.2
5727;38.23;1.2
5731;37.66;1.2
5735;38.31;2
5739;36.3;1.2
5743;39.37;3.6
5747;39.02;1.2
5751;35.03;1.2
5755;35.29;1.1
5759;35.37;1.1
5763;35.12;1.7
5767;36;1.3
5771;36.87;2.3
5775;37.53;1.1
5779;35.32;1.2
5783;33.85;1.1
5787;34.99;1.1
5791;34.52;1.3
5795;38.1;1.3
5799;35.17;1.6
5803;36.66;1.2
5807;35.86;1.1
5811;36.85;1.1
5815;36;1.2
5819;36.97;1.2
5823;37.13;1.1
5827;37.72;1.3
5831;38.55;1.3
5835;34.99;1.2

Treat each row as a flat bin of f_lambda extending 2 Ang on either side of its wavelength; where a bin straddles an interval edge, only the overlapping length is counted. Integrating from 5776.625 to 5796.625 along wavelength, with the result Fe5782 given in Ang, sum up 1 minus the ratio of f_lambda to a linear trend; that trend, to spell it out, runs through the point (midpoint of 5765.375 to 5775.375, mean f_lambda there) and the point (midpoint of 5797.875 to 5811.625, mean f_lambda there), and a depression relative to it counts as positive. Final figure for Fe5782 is 0.6 Ang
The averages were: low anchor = 36.7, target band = 35.3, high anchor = 36.1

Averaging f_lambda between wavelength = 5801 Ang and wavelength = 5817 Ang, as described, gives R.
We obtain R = 36.3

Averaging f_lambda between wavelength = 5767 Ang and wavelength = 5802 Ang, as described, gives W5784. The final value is 35.8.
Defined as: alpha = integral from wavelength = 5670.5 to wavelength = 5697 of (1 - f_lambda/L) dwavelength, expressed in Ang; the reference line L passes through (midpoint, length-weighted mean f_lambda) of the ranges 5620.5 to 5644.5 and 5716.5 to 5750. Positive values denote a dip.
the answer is 1.2 Ang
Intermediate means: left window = 36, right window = 37.8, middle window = 35.3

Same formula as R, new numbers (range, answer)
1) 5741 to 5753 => 37.8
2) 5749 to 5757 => 35.2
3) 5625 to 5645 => 36.1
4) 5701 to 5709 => 36.7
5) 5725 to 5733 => 37.9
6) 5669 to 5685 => 35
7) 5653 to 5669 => 34.9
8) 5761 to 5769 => 35.6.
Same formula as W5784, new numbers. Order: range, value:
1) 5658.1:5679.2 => 34.4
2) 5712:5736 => 36.9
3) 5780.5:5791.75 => 34.5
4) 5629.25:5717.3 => 35.5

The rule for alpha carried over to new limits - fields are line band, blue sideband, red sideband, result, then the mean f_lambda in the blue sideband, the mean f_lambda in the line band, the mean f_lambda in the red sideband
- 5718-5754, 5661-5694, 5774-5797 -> -2.4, 34.8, 37.6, 35.6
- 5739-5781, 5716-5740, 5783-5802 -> 0.0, 37.5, 36.5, 35.6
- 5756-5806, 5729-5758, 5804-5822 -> 1.4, 37.2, 35.8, 36.5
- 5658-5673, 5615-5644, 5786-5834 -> 0.7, 35.8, 34.3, 36.5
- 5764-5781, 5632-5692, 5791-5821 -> -0.1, 35.2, 36.4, 36.4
